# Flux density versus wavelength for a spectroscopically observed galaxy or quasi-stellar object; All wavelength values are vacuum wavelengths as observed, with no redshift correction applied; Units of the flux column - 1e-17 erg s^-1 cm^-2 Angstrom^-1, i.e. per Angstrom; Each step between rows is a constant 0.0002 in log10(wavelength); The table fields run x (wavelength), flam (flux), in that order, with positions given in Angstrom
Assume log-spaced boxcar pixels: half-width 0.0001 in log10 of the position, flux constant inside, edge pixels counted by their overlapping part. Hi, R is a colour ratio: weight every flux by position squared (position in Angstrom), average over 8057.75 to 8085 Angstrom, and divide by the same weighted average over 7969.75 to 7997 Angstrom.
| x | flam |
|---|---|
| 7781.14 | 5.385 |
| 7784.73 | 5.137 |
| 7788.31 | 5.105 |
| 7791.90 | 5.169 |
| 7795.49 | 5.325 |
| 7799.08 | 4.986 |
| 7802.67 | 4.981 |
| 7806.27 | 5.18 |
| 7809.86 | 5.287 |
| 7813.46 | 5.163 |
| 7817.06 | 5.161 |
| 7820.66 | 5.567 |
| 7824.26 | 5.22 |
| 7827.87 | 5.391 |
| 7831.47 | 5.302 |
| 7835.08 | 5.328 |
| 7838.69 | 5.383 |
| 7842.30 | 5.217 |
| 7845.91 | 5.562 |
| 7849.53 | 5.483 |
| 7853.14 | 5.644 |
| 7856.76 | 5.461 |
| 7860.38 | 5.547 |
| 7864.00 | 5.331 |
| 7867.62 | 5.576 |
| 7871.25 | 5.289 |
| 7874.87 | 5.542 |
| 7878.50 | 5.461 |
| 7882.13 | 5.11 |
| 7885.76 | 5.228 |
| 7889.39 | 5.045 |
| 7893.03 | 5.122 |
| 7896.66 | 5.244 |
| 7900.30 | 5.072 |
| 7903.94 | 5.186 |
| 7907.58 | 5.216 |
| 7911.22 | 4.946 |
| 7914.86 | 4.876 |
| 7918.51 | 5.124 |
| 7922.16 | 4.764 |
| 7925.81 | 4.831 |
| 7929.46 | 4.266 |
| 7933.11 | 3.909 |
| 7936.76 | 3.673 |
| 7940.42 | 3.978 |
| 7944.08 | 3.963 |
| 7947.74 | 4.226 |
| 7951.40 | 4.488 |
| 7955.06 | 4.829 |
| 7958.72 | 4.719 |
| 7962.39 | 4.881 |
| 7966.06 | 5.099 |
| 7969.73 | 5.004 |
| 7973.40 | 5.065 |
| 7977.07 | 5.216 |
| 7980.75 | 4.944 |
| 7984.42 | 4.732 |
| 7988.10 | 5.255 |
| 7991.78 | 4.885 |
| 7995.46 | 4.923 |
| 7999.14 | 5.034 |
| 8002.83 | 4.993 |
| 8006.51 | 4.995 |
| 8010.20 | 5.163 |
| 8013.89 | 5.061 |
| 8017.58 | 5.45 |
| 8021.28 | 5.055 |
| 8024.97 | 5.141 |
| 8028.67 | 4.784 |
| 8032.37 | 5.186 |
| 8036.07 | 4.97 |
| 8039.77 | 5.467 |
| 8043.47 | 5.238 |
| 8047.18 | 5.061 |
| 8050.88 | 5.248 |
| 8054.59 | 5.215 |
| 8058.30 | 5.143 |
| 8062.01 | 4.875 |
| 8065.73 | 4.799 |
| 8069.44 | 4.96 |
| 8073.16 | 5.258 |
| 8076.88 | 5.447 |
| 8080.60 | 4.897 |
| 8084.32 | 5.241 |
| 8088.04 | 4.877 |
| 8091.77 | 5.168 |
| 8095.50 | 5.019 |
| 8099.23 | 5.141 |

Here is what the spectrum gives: 1.04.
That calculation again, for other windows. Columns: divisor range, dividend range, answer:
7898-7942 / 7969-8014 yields 1.10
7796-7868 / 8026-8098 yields 1.01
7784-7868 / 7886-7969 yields 0.91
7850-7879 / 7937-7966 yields 0.83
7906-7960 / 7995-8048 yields 1.16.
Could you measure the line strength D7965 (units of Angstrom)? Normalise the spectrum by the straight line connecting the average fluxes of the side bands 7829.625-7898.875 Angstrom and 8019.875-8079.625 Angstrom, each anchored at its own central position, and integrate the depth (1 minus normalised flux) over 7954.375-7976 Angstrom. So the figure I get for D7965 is 1.1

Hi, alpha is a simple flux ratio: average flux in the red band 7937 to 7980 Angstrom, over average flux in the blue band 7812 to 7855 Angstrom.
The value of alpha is 0.87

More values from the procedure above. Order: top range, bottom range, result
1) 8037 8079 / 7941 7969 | 1.12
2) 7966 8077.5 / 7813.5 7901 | 0.95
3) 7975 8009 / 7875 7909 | 0.96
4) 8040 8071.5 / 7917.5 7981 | 1.11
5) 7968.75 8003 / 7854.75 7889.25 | 0.93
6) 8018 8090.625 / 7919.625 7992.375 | 1.10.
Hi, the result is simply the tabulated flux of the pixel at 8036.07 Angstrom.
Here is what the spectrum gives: 4.97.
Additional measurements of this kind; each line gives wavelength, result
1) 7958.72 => 4.719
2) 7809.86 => 5.287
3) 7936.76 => 3.673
